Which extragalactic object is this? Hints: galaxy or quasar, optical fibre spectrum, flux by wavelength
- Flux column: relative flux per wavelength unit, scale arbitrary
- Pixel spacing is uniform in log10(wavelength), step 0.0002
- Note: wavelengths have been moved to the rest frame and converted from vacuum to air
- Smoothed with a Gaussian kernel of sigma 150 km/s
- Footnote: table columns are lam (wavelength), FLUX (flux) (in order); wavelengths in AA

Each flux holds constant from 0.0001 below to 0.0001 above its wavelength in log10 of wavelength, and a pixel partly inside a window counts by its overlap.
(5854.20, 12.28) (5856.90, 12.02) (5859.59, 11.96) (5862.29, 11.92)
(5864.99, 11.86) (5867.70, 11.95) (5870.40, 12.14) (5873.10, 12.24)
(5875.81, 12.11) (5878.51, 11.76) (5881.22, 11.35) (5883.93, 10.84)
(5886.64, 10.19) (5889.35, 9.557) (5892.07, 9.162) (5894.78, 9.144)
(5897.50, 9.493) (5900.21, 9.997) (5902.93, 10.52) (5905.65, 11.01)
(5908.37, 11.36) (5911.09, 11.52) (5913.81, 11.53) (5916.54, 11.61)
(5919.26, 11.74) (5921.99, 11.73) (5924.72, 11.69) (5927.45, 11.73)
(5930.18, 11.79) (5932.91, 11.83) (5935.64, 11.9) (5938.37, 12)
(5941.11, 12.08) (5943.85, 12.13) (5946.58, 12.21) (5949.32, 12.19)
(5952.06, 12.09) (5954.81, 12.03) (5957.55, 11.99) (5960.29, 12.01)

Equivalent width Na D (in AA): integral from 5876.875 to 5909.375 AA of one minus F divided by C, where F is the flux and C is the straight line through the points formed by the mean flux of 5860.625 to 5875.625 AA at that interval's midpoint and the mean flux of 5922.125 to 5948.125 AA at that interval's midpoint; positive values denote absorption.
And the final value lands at 4.4 AA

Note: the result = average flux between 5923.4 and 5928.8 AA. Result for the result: 11.7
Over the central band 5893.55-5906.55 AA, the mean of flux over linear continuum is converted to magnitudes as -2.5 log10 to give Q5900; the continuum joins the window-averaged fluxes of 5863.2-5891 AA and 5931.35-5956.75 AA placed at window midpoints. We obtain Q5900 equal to 0.16 mag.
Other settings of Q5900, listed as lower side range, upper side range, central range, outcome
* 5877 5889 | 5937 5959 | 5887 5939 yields 0.05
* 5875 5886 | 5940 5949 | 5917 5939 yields 0.02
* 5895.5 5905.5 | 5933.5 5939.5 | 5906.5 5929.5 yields -0.06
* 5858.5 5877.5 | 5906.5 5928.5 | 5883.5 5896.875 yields 0.22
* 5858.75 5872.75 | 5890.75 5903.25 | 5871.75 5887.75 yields -0.05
